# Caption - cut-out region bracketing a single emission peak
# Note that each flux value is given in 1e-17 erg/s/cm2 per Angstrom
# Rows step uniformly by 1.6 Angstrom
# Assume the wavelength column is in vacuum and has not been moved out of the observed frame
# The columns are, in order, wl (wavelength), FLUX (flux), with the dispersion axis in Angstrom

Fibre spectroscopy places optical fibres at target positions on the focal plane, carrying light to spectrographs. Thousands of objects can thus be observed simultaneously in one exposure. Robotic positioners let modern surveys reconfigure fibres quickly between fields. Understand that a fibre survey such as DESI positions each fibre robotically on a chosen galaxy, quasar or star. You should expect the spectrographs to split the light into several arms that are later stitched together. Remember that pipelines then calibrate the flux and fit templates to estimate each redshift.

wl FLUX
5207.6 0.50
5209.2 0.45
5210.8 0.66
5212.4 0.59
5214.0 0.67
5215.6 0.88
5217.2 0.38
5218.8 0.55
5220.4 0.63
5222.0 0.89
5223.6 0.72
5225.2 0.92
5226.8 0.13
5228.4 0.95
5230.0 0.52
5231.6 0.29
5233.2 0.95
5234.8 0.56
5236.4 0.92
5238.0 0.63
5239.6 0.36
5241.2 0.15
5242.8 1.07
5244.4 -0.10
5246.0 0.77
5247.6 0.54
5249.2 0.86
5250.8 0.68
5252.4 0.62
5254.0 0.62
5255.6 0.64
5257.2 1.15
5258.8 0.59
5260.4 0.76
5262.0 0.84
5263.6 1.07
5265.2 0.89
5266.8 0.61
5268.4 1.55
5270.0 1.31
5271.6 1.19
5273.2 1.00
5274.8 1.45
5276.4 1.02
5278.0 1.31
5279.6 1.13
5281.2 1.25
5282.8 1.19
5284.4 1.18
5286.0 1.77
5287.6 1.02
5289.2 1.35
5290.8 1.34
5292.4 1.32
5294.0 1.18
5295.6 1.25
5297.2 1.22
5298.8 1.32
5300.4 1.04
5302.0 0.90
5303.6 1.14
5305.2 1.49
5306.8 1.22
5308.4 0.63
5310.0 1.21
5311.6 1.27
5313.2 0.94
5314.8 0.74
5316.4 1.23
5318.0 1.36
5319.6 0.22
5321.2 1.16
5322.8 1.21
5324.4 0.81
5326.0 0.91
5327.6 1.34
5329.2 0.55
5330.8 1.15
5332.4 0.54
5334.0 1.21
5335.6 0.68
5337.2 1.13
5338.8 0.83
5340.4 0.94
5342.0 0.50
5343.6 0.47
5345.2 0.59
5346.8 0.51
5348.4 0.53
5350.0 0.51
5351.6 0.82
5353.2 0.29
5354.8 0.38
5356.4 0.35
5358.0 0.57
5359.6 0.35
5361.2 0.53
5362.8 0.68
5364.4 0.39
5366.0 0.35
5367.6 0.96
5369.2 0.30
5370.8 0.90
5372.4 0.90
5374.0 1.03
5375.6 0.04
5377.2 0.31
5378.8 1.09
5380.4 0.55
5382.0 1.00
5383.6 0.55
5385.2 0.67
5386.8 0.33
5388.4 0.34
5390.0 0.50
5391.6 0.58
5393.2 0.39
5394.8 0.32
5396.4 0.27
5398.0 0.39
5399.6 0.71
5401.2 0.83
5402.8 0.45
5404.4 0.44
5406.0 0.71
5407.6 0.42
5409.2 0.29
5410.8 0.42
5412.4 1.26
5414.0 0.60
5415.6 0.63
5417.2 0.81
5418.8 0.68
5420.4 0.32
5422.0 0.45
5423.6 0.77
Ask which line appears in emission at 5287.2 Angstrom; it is Mg II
